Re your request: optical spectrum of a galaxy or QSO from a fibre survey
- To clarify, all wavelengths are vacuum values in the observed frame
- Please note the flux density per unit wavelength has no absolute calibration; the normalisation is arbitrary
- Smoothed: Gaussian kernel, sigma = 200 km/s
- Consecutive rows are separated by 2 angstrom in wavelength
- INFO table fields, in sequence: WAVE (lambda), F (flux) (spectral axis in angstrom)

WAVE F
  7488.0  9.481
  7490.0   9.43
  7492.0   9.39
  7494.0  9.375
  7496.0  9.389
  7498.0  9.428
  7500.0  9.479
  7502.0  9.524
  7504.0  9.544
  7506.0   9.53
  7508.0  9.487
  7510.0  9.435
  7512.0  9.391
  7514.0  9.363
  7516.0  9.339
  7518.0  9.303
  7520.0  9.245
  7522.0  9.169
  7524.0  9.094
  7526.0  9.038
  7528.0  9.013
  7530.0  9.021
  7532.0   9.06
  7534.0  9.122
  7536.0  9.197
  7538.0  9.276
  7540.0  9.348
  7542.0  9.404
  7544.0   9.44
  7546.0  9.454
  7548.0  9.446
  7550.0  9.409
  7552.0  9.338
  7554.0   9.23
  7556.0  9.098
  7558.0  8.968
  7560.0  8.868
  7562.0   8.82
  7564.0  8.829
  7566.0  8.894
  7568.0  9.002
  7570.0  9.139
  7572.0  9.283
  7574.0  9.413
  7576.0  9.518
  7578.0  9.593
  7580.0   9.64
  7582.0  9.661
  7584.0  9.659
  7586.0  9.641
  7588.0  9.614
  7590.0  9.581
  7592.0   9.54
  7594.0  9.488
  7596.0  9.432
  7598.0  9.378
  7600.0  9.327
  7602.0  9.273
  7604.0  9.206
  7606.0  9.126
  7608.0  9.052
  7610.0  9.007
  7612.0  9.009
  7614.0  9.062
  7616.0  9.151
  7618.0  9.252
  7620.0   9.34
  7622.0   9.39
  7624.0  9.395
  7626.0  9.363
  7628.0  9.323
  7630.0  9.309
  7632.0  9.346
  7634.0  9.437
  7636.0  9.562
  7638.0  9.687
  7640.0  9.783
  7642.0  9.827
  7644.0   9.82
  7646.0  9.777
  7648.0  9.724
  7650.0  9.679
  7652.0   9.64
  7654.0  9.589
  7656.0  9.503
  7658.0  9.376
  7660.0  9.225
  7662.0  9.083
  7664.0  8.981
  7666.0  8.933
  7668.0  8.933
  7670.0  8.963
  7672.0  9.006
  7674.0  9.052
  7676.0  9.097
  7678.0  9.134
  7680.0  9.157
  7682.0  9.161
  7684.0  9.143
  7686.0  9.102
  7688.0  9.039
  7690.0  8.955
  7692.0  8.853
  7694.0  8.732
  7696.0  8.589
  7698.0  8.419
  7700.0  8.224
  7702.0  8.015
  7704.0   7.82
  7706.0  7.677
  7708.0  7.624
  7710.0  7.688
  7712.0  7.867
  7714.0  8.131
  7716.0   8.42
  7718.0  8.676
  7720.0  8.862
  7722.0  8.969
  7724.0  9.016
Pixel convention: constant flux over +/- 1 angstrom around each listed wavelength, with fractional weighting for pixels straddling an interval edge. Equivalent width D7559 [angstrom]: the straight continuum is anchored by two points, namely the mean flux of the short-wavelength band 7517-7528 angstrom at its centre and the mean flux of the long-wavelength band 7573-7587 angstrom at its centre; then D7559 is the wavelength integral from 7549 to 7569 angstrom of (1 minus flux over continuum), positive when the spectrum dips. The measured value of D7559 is 0.8 angstrom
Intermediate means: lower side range 9.16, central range 9.05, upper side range 9.59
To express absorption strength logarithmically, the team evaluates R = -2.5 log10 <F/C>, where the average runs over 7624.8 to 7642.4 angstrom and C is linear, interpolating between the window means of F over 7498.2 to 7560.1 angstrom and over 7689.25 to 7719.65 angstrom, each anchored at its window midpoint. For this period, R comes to -0.10 mag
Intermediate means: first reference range 9.29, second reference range 8.25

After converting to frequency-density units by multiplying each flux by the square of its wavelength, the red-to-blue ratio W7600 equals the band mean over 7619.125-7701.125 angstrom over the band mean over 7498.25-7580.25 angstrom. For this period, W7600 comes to 1.03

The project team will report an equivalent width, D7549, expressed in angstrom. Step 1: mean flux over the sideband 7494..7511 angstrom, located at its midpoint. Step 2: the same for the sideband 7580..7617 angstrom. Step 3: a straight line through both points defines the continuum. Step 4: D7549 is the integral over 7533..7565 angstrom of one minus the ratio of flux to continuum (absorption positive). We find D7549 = 0.72 angstrom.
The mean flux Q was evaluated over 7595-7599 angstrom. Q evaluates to 9.41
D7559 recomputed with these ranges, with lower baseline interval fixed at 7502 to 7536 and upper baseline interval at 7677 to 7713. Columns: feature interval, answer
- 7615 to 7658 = -3.71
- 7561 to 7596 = -1.41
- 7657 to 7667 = -0.54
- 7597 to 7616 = -0.57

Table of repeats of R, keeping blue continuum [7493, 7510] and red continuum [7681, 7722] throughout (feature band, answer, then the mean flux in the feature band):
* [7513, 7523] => 0.01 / 9.28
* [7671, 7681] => -0.06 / 9.09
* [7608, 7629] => -0.04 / 9.22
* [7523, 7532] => 0.03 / 9.04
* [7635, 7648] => -0.11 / 9.74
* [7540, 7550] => -0.02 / 9.42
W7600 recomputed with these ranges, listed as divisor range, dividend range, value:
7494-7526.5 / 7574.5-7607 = 1.03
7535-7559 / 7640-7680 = 1.03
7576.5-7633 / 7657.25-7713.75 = 0.95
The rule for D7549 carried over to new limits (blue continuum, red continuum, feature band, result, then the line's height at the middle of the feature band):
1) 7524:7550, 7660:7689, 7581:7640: -1.5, 9.14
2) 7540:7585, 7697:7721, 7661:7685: -1.9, 8.4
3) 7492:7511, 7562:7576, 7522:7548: 0.2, 9.28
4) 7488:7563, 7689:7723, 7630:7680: -4.5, 8.6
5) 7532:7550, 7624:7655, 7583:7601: -0.1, 9.46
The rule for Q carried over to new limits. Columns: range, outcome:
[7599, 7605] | 9.27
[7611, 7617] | 9.07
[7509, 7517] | 9.38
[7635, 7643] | 9.71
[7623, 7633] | 9.35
